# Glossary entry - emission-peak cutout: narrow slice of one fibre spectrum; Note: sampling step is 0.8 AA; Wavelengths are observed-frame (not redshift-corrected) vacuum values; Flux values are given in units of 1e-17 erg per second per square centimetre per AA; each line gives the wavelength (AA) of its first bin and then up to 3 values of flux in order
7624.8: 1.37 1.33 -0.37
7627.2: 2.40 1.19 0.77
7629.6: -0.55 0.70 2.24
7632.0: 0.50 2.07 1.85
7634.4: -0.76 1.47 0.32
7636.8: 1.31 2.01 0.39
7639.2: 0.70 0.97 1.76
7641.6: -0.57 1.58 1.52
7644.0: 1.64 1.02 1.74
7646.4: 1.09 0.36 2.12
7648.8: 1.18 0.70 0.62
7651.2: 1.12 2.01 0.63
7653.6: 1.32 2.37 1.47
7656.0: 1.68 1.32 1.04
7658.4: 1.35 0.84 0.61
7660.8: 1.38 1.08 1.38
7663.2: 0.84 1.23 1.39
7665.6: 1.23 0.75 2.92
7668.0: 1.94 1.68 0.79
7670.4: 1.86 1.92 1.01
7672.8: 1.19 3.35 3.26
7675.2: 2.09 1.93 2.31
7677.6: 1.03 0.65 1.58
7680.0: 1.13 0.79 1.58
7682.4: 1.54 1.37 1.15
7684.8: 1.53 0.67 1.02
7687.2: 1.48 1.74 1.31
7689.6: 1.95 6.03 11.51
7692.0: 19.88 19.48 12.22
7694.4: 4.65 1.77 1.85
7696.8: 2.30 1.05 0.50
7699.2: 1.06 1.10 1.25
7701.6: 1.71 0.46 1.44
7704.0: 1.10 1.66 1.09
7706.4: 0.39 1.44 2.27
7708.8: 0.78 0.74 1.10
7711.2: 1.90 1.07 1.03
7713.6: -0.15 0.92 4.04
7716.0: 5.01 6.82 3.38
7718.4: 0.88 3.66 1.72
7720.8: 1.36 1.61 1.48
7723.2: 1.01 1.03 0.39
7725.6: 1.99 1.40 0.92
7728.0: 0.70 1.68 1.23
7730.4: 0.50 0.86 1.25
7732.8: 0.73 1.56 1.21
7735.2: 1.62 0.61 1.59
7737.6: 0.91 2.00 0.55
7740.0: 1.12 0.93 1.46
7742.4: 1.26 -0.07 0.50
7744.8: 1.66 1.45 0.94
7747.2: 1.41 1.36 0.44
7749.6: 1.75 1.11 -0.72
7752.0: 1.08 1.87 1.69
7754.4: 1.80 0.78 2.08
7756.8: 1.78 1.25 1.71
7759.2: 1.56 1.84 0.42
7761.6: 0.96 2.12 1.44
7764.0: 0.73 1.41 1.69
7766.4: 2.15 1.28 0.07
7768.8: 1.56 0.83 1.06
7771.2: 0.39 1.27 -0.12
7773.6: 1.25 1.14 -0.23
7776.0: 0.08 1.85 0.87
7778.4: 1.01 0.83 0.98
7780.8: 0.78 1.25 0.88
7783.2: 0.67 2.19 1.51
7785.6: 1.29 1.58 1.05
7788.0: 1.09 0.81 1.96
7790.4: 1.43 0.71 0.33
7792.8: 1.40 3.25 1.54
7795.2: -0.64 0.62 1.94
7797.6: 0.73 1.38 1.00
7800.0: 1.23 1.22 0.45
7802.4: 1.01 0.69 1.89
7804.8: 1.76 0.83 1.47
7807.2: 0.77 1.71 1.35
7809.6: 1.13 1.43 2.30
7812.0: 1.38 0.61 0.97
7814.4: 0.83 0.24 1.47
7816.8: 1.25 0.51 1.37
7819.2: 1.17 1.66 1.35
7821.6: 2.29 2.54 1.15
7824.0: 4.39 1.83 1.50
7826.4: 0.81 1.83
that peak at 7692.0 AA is H-alpha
